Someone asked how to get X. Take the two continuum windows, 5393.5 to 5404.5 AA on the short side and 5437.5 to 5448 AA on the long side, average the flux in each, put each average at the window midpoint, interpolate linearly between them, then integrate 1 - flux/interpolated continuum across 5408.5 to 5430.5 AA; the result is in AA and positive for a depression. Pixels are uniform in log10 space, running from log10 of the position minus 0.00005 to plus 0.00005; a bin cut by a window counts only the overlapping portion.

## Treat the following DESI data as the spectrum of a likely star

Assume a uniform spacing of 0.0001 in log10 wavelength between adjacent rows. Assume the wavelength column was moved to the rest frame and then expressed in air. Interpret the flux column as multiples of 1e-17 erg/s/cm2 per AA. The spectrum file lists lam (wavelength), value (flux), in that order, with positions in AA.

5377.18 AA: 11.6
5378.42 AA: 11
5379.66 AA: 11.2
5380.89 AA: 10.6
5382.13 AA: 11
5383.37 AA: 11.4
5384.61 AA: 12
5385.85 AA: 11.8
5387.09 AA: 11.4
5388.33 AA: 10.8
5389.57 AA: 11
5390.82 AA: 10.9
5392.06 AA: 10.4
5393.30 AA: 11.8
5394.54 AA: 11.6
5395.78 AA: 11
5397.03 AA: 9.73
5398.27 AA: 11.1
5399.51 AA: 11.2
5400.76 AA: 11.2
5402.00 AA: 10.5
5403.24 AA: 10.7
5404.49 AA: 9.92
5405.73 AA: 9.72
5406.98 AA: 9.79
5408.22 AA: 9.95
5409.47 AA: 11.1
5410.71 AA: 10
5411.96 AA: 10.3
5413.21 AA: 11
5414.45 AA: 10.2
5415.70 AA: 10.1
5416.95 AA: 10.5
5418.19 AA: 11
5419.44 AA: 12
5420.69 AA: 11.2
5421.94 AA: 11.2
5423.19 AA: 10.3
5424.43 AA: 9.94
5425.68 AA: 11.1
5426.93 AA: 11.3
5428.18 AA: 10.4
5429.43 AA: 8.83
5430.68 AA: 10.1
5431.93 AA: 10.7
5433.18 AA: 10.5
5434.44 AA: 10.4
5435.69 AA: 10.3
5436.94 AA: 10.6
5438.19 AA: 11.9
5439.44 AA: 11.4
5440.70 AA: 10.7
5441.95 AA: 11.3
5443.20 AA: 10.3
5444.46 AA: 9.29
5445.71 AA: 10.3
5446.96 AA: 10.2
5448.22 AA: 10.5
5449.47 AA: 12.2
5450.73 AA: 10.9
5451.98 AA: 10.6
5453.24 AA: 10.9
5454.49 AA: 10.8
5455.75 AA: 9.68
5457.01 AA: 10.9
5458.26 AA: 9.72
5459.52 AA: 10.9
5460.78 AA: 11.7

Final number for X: 0.4 AA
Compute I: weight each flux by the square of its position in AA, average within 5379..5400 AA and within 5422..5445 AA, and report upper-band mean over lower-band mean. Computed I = 0.96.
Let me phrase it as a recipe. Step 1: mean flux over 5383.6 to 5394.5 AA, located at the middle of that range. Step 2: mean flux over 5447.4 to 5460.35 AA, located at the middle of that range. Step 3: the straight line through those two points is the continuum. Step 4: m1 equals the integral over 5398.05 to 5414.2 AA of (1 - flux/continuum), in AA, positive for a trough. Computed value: 0.95 AA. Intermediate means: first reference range 11.3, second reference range 10.7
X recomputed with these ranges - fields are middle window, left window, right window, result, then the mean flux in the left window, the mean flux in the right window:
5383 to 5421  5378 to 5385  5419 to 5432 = 0.4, 11.2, 10.6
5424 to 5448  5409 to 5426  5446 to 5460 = 0.4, 10.7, 10.7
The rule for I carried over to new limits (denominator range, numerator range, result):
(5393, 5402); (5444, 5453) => 0.98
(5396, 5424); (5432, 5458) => 1.02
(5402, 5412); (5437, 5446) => 1.07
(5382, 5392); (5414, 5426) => 0.97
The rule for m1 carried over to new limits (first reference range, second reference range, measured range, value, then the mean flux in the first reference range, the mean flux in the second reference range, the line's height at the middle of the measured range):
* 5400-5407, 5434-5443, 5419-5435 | 0.2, 10.4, 10.9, 10.7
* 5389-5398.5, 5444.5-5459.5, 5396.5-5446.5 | 1.0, 10.9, 10.6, 10.8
